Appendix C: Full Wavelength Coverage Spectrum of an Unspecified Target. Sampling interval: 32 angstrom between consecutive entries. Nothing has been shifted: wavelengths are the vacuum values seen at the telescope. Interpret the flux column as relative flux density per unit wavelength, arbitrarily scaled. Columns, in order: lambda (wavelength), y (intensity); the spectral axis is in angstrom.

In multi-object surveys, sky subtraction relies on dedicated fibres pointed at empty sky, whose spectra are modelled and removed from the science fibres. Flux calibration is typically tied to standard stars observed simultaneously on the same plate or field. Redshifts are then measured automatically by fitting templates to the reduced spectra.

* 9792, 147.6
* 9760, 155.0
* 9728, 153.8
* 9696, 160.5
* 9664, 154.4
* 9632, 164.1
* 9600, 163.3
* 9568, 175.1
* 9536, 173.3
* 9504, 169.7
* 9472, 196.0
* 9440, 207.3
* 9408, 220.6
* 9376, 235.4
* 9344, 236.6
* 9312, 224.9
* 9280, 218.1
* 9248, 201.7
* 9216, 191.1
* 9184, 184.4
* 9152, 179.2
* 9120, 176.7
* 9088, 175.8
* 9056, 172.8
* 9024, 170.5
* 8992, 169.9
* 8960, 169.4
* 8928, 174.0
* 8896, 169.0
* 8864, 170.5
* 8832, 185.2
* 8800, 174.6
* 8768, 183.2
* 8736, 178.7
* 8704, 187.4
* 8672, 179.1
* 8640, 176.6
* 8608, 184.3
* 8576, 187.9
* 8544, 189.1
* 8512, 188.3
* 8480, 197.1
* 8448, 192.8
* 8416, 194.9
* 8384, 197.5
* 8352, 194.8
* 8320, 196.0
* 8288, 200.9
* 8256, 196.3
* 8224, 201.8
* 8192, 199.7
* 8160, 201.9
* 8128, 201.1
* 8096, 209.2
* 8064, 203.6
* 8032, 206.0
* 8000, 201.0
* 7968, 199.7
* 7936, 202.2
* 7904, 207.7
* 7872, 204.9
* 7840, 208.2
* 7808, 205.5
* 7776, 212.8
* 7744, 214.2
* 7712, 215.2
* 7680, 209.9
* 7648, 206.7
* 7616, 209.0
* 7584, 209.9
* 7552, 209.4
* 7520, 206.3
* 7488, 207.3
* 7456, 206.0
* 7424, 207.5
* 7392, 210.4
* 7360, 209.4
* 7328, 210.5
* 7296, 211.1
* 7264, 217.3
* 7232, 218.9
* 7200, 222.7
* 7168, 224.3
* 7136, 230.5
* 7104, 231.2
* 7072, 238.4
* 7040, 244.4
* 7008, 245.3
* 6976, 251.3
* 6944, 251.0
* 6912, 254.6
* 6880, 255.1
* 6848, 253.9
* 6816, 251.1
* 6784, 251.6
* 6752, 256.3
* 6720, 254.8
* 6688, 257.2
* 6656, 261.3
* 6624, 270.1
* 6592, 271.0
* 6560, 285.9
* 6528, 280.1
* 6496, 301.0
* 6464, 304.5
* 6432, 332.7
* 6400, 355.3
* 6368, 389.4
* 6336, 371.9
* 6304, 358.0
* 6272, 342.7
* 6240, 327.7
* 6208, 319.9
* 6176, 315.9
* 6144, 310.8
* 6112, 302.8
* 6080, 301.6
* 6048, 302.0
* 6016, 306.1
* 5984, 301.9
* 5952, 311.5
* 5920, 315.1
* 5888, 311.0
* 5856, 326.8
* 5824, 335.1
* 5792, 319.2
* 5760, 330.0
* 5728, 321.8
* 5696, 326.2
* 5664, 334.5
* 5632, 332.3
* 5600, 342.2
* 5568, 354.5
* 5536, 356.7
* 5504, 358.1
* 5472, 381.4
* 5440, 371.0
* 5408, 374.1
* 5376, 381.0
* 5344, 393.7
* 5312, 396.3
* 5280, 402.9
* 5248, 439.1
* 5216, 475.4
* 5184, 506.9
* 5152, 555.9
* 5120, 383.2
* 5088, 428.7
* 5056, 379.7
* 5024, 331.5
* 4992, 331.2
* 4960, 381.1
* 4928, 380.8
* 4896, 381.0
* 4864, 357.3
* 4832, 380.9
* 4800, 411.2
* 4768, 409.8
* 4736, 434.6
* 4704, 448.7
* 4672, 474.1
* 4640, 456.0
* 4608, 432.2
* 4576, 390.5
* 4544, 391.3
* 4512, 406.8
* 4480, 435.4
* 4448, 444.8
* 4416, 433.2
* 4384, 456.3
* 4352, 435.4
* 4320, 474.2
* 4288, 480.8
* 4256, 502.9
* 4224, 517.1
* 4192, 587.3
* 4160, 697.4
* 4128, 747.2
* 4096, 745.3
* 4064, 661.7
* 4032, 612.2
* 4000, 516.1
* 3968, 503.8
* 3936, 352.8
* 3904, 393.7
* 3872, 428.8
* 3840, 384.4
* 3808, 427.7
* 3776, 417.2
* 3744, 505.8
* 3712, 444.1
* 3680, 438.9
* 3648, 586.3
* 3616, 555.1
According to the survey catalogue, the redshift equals 2.341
